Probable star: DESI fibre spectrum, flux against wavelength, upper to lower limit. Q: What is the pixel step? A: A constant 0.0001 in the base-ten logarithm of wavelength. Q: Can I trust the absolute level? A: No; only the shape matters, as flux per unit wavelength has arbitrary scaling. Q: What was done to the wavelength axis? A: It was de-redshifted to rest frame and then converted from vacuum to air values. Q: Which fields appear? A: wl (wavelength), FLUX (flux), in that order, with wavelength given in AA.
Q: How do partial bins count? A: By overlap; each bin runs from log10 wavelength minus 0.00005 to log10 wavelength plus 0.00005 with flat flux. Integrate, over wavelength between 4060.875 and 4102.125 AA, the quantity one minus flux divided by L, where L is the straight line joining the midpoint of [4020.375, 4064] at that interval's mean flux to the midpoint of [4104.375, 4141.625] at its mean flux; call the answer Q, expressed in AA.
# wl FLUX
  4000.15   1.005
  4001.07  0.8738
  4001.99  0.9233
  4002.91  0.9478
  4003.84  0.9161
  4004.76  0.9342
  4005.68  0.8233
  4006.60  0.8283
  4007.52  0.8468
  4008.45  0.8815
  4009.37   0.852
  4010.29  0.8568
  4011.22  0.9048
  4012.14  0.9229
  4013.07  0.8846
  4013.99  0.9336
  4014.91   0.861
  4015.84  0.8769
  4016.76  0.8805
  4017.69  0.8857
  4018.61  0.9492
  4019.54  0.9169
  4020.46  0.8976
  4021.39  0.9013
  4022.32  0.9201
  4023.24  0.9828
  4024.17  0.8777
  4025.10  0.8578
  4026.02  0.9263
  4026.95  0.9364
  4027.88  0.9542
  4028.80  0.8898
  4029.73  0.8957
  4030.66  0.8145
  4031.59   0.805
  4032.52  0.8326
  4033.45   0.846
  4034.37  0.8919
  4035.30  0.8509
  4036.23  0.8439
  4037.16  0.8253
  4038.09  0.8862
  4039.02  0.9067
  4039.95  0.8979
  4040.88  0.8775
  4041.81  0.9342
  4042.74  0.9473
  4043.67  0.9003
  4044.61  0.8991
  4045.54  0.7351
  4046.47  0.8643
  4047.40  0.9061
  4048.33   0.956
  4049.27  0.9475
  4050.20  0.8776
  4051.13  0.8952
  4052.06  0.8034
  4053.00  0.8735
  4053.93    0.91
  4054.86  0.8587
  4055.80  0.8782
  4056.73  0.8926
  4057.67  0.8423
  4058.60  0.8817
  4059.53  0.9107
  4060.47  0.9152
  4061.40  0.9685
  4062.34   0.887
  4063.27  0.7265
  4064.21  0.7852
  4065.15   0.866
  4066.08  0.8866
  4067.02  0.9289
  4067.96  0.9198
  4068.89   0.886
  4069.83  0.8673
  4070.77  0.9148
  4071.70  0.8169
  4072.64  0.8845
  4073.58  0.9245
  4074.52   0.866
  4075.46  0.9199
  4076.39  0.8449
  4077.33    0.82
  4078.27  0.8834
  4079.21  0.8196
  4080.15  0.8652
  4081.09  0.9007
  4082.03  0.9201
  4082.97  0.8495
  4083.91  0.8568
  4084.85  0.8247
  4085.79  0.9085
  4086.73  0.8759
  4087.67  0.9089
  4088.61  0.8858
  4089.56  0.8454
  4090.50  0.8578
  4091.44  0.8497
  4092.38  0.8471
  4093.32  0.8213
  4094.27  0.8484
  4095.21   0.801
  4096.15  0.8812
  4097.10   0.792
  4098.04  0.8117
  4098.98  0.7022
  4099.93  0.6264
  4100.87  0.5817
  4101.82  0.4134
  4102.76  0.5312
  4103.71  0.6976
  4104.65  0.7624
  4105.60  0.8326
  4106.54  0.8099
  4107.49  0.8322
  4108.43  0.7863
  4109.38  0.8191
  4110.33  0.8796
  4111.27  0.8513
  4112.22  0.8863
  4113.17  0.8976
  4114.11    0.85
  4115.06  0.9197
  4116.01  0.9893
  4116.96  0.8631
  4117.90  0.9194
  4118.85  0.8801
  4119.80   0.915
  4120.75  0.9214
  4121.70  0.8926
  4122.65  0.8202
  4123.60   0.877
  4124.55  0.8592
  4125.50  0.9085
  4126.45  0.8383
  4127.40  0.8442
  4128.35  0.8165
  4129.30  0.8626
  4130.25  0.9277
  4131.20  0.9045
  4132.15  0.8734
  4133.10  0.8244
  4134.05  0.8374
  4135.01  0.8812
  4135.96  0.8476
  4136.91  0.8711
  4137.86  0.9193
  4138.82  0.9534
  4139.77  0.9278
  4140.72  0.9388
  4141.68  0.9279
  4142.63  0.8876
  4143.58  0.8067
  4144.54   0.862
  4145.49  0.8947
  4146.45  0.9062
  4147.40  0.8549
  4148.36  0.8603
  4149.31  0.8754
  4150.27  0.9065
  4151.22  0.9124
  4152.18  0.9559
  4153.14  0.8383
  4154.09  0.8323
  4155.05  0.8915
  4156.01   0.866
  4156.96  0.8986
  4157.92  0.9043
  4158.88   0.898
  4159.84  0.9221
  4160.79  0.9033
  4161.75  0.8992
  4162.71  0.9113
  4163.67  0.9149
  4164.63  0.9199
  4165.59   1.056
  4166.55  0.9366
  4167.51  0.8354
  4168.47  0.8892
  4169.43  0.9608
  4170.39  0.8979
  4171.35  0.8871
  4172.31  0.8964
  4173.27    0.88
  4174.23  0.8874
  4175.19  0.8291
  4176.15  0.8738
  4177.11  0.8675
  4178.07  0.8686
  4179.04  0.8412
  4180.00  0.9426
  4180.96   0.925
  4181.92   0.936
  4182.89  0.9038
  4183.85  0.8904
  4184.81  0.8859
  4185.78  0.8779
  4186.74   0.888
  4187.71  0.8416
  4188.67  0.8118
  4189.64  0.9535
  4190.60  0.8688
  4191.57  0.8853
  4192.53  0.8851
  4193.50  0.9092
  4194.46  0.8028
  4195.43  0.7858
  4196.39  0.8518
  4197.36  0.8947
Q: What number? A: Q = 1.8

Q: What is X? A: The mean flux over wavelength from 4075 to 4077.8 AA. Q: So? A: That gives 0.863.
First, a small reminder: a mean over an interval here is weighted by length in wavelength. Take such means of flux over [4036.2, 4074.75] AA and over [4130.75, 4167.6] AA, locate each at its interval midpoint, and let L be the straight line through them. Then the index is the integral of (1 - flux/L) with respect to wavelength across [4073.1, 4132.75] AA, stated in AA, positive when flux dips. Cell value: 3.32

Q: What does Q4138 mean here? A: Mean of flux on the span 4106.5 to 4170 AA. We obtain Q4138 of 0.887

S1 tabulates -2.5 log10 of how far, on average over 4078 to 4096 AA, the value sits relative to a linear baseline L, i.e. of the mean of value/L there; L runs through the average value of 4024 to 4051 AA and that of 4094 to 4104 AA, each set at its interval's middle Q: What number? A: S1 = -0.18 mag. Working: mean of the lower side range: 0.882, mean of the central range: 0.862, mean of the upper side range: 0.696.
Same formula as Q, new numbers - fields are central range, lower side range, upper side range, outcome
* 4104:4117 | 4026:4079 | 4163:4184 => 0.5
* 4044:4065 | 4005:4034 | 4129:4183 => 0.3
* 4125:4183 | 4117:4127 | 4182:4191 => -0.6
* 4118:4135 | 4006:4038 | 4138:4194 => 0.4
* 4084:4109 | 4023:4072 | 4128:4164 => 2.8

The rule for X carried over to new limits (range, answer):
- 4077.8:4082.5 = 0.877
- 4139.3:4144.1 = 0.897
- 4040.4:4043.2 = 0.92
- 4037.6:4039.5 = 0.895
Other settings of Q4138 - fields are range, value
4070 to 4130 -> 0.838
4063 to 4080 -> 0.866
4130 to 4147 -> 0.888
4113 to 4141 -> 0.886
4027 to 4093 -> 0.875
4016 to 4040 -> 0.887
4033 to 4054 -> 0.881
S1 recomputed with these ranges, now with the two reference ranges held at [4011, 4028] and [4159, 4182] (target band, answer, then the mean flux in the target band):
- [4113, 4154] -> 0.02 mag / 0.885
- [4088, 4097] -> 0.07 mag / 0.847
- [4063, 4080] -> 0.05 mag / 0.866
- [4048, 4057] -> 0.02 mag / 0.888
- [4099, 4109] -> 0.30 mag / 0.689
